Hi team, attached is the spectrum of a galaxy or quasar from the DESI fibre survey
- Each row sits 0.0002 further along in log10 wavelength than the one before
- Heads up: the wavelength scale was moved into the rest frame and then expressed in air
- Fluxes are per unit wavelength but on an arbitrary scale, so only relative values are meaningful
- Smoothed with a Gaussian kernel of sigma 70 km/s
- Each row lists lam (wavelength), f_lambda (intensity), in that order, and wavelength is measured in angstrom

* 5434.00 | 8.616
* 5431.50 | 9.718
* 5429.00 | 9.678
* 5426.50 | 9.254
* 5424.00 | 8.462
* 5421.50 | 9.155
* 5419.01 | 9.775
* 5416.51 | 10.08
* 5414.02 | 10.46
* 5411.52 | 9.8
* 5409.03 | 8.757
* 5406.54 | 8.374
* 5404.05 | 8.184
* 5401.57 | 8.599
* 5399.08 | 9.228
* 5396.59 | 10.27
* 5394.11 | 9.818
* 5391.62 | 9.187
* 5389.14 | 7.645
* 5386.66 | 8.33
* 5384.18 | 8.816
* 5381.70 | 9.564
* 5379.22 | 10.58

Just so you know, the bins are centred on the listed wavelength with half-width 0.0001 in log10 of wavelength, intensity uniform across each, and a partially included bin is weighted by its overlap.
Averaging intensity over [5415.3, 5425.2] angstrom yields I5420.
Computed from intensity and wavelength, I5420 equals 9.37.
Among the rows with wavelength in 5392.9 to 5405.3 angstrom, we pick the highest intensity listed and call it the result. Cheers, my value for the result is 10.27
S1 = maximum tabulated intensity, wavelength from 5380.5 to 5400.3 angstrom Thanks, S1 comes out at 10.27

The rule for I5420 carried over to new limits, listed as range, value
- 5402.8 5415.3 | 9.12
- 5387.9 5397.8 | 9.23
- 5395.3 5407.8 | 8.94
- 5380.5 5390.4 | 8.59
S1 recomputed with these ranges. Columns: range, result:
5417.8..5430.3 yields 9.775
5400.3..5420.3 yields 10.46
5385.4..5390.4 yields 8.33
